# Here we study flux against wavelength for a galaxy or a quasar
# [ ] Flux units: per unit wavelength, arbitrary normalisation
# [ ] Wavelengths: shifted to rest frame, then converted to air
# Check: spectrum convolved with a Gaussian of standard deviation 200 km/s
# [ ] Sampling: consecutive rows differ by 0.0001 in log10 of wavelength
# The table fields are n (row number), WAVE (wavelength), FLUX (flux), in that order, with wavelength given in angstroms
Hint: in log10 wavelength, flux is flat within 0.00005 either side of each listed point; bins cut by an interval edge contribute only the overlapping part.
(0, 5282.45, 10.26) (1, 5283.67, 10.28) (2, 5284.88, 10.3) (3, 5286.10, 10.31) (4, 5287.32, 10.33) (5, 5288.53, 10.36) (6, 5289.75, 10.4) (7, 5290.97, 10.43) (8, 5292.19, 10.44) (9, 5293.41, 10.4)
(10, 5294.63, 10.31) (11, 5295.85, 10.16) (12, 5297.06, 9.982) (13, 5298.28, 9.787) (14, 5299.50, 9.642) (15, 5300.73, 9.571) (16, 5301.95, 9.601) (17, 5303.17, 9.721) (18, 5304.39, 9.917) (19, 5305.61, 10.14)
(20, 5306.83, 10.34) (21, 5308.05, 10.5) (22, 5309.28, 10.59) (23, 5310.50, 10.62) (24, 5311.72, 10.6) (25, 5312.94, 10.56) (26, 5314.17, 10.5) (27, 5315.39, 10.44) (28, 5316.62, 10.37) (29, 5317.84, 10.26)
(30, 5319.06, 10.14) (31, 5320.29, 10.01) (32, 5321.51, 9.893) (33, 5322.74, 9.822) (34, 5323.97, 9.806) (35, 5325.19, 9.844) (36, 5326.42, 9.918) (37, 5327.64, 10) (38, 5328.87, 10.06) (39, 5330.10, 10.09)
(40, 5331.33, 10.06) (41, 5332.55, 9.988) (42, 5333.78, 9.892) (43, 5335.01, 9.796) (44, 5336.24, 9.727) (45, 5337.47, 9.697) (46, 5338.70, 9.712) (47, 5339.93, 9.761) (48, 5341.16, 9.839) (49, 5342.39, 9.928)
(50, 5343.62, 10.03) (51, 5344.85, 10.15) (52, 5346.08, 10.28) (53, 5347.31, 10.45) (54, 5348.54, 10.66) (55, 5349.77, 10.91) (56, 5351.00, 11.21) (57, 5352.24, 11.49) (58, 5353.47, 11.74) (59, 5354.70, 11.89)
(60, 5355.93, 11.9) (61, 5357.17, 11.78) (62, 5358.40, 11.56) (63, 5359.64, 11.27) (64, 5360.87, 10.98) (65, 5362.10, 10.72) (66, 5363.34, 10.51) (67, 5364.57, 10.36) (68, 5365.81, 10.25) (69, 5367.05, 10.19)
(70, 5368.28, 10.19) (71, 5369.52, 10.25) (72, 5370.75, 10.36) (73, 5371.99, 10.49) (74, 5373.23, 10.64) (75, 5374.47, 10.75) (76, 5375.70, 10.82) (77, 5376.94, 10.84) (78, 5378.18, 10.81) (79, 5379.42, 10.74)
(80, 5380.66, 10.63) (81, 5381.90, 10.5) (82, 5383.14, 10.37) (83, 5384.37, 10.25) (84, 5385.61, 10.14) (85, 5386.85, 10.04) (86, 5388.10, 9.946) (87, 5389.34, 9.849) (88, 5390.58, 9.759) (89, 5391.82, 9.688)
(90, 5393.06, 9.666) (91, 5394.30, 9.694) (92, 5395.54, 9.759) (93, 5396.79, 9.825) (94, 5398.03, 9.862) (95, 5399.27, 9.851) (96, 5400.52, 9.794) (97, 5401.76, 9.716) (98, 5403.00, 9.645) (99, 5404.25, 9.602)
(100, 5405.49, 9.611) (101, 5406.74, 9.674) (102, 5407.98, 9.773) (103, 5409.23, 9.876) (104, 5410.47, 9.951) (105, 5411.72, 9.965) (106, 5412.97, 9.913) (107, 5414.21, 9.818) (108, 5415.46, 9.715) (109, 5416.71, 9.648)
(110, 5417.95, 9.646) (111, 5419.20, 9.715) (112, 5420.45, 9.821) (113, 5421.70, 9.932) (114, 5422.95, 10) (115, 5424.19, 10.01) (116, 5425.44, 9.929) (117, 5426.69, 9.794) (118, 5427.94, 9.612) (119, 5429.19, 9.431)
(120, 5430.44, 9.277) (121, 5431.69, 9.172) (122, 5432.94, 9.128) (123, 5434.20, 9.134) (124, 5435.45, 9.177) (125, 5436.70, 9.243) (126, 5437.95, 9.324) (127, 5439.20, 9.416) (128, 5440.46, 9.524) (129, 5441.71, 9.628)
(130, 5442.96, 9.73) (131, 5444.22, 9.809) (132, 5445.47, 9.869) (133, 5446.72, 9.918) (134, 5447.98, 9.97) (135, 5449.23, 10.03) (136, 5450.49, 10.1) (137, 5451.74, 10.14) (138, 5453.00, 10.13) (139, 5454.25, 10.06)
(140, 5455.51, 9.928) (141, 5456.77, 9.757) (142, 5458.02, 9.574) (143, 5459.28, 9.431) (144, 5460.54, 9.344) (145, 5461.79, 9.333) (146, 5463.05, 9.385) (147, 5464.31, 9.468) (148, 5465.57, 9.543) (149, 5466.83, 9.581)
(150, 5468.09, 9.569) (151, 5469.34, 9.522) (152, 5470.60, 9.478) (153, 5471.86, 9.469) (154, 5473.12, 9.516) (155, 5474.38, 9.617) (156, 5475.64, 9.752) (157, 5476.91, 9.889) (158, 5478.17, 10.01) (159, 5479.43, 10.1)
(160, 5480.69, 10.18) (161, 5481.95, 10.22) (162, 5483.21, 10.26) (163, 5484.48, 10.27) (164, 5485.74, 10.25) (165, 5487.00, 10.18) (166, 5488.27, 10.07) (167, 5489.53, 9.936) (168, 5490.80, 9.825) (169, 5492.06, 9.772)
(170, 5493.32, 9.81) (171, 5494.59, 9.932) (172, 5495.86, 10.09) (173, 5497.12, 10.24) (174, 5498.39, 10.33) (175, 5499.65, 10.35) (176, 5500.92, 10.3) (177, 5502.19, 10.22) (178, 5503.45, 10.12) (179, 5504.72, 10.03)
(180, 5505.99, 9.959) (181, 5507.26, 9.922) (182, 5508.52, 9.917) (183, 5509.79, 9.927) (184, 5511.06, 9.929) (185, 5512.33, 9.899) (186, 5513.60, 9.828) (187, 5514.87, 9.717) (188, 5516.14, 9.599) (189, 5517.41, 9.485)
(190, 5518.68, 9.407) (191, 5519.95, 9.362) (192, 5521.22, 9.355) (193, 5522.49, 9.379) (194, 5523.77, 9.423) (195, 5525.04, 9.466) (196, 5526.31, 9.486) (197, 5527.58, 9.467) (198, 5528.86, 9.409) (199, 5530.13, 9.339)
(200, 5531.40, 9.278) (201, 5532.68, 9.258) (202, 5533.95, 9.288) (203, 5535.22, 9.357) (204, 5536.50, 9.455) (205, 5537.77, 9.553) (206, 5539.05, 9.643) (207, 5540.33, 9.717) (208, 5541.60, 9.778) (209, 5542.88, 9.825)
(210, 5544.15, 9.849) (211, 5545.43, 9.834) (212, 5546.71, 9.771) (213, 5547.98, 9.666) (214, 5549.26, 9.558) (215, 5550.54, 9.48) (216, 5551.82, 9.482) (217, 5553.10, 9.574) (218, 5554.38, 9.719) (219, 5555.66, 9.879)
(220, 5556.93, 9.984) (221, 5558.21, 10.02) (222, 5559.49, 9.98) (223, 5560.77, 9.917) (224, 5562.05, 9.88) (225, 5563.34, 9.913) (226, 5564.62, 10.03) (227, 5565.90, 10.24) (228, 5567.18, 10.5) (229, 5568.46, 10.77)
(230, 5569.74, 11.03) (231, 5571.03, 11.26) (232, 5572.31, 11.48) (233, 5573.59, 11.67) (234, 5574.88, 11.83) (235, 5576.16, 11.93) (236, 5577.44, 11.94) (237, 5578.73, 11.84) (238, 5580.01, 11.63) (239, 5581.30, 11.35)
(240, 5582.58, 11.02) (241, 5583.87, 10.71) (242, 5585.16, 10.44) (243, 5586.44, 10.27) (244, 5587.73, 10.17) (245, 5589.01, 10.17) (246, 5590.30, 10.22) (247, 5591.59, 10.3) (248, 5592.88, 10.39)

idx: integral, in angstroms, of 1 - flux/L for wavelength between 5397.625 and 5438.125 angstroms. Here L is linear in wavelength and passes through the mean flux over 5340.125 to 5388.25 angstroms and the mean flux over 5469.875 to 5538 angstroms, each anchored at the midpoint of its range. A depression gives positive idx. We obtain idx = 2.6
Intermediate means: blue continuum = 10.7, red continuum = 9.79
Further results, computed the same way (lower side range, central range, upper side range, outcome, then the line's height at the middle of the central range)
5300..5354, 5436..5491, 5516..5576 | 1.2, 10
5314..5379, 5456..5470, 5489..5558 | 0.7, 9.97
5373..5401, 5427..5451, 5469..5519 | 1.2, 10.1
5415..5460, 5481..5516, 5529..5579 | -0.5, 9.92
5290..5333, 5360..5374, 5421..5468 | -0.8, 9.93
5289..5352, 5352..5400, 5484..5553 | -2.3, 10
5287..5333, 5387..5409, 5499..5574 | 0.6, 10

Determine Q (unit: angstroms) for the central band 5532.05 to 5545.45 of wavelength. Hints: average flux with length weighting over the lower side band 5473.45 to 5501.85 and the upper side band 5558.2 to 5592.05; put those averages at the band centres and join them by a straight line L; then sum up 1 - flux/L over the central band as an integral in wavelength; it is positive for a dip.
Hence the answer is 1.1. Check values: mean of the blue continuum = 10.1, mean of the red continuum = 10.8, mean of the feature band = 9.59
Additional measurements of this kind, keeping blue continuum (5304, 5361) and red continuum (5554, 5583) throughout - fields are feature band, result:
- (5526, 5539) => 1.6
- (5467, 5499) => 2.2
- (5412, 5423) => 0.8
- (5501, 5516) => 1.0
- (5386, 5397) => 0.7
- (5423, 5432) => 0.8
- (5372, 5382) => -0.2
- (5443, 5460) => 1.1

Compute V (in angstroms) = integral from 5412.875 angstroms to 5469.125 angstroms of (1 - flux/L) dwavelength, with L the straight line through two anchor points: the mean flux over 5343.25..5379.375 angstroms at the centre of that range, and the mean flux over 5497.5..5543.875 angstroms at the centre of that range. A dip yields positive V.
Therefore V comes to 3.3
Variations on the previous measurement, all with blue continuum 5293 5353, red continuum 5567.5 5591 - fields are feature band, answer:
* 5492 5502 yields 0.6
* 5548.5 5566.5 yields 1.9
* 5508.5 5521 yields 1.3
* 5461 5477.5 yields 1.8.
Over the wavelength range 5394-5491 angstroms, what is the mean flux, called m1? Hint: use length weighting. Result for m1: 9.74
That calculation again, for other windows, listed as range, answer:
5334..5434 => 10.2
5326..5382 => 10.5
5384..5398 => 9.86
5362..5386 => 10.5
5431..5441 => 9.26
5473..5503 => 10.1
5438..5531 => 9.79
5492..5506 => 10.1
